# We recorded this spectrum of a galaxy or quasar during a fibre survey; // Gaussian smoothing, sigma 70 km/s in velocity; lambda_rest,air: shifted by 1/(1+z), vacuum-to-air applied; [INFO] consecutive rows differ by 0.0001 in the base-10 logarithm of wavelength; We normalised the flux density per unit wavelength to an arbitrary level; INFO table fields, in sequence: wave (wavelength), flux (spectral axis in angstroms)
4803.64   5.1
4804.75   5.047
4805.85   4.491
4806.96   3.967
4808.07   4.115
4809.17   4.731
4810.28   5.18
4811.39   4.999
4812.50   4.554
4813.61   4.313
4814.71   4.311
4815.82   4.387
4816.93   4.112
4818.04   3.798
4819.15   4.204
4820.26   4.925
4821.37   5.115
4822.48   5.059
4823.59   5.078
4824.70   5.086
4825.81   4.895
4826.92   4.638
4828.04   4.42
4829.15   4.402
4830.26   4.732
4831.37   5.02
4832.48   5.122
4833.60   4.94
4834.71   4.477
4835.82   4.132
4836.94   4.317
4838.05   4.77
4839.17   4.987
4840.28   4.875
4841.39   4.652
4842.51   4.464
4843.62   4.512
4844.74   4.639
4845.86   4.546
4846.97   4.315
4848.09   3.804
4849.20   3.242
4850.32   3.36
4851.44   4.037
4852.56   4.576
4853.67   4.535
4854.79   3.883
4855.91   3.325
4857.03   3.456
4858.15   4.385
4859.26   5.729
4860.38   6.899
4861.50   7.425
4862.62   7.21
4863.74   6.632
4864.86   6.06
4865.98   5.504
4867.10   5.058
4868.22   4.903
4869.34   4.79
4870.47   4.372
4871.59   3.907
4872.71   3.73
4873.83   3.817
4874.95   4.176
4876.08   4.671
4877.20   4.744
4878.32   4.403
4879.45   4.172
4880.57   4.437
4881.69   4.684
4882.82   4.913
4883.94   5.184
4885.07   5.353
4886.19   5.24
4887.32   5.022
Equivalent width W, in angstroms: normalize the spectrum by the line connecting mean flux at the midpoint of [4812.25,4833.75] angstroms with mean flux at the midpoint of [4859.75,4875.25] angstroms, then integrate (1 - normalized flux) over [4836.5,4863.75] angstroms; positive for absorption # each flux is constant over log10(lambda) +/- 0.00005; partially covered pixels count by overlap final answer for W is 2.00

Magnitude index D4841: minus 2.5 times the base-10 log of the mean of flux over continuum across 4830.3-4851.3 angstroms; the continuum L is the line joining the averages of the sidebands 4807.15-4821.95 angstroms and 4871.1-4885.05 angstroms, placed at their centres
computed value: 0.01 mag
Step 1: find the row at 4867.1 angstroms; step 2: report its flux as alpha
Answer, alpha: 5.058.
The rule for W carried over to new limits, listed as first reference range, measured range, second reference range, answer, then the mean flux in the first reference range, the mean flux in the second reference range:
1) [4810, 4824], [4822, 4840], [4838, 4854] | -1.1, 4.6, 4.34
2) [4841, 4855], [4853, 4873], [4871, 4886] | -3.5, 4.2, 4.5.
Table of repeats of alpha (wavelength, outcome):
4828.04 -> 4.42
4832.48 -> 5.122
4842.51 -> 4.464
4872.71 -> 3.73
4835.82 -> 4.132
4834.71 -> 4.477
